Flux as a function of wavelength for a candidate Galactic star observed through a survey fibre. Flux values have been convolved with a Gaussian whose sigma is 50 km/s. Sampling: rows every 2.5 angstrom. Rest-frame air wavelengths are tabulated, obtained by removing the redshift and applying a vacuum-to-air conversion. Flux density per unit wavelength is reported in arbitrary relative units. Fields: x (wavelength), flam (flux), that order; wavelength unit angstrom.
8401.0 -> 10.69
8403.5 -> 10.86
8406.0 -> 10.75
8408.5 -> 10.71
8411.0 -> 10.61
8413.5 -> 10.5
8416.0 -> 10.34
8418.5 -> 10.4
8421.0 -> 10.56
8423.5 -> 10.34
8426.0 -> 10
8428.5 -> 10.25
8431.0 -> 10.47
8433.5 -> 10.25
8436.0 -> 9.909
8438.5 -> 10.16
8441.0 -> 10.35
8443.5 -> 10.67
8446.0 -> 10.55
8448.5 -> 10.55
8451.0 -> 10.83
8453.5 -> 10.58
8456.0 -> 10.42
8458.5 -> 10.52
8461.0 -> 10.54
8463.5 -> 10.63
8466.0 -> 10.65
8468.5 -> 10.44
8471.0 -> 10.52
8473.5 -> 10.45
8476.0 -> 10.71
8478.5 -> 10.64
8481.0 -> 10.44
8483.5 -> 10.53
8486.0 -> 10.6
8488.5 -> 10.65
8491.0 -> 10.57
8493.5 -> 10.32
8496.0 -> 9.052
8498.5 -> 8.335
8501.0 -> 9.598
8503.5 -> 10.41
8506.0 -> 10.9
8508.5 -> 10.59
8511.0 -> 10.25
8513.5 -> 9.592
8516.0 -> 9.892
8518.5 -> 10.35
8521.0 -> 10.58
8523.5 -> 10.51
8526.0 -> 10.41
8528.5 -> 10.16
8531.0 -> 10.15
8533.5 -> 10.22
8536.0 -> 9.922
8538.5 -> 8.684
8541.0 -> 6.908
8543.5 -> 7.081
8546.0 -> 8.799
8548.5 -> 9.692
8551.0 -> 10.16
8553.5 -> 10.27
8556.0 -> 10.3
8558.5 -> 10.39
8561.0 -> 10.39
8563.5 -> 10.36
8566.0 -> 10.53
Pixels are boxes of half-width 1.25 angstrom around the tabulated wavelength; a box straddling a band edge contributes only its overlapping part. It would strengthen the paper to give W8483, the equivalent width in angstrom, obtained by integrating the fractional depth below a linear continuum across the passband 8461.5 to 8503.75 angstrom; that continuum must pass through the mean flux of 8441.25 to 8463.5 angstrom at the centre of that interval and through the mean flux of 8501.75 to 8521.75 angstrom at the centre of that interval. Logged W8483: 0.7 angstrom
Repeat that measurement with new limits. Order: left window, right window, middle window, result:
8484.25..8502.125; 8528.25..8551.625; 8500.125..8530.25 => -2.4 angstrom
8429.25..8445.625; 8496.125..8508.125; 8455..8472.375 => -0.7 angstrom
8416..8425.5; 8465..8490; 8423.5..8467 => 0.1 angstrom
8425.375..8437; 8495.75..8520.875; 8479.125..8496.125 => -0.6 angstrom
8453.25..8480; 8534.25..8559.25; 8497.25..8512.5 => -0.1 angstrom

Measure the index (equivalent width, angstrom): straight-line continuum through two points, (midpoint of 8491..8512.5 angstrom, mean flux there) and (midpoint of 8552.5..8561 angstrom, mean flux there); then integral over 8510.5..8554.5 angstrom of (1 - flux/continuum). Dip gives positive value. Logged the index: 2.3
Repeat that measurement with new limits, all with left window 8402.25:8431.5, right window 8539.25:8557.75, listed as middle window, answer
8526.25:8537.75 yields -1.0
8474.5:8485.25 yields -0.9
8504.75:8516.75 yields -1.0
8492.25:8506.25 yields -0.1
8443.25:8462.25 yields -0.9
